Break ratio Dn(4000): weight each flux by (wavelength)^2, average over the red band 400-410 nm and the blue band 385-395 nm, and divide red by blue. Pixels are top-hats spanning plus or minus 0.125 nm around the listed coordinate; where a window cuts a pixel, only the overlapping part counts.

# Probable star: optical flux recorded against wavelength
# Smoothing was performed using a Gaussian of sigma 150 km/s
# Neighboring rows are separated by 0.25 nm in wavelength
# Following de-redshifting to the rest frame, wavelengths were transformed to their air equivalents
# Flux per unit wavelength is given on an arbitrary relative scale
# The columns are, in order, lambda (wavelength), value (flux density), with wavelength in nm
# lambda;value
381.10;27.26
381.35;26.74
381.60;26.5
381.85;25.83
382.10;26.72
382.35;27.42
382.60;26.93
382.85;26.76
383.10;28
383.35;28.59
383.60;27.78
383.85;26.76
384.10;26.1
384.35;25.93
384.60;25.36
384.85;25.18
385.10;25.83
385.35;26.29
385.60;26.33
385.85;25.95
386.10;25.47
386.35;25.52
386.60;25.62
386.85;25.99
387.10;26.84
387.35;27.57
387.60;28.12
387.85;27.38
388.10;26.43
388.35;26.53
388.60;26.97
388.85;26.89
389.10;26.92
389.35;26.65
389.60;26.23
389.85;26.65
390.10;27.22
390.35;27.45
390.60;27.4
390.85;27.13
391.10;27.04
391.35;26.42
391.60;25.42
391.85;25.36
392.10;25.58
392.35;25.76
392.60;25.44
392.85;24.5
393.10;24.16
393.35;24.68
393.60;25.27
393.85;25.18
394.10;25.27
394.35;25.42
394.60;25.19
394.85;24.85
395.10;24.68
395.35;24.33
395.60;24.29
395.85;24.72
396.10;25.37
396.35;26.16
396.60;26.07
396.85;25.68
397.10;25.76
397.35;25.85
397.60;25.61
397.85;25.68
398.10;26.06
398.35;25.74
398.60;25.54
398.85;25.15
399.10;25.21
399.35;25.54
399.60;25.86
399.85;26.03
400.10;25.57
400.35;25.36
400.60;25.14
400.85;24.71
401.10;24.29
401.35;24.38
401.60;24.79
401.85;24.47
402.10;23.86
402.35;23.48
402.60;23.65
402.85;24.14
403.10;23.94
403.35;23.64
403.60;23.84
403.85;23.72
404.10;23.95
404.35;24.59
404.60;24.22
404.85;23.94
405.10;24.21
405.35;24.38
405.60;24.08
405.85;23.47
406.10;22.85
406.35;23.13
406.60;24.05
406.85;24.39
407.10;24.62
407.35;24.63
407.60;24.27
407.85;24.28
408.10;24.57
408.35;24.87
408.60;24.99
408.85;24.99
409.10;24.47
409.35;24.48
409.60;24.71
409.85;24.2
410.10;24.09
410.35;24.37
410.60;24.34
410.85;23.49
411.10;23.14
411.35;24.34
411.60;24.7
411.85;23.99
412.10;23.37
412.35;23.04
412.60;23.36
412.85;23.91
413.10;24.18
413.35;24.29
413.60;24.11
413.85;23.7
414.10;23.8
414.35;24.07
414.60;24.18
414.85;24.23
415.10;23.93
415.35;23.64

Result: 1.00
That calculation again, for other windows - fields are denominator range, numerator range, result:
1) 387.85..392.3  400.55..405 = 0.97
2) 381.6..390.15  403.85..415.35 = 1.02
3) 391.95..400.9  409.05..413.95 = 1.02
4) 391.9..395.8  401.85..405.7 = 1.01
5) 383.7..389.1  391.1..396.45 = 0.99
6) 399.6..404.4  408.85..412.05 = 1.03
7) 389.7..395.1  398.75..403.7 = 1.00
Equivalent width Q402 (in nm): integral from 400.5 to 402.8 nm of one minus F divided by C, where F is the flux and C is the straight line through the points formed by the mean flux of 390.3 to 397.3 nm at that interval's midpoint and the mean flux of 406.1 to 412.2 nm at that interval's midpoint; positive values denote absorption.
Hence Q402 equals 0.05 nm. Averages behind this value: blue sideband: 25.5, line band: 24.3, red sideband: 24.2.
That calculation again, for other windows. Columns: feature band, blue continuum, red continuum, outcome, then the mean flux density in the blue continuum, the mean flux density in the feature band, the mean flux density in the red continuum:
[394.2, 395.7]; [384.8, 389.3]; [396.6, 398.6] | 0.066 nm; 26.5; 24.8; 25.8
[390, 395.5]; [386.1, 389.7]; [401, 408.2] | 0.062 nm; 26.7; 25.6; 24.1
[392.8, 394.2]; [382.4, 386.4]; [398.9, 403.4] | 0.035 nm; 26.5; 24.9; 24.7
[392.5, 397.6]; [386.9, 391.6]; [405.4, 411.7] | 0.188 nm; 26.9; 25.2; 24.2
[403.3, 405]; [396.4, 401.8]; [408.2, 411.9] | 0.063 nm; 25.4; 24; 24.4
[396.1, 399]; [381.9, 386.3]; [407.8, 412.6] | -0.046 nm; 26.5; 25.7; 24.2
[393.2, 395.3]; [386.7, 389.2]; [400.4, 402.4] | 0.061 nm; 27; 25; 24.5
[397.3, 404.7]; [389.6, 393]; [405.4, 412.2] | 0.093 nm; 26.2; 24.8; 24.2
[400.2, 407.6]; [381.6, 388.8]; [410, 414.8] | 0.183 nm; 26.6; 24.1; 23.9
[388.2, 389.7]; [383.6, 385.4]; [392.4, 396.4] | -0.067 nm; 26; 26.7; 25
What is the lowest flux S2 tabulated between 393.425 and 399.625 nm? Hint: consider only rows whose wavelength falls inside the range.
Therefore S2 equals 24.29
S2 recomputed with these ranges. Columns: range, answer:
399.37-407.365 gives 22.85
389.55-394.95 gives 24.16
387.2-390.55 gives 26.23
